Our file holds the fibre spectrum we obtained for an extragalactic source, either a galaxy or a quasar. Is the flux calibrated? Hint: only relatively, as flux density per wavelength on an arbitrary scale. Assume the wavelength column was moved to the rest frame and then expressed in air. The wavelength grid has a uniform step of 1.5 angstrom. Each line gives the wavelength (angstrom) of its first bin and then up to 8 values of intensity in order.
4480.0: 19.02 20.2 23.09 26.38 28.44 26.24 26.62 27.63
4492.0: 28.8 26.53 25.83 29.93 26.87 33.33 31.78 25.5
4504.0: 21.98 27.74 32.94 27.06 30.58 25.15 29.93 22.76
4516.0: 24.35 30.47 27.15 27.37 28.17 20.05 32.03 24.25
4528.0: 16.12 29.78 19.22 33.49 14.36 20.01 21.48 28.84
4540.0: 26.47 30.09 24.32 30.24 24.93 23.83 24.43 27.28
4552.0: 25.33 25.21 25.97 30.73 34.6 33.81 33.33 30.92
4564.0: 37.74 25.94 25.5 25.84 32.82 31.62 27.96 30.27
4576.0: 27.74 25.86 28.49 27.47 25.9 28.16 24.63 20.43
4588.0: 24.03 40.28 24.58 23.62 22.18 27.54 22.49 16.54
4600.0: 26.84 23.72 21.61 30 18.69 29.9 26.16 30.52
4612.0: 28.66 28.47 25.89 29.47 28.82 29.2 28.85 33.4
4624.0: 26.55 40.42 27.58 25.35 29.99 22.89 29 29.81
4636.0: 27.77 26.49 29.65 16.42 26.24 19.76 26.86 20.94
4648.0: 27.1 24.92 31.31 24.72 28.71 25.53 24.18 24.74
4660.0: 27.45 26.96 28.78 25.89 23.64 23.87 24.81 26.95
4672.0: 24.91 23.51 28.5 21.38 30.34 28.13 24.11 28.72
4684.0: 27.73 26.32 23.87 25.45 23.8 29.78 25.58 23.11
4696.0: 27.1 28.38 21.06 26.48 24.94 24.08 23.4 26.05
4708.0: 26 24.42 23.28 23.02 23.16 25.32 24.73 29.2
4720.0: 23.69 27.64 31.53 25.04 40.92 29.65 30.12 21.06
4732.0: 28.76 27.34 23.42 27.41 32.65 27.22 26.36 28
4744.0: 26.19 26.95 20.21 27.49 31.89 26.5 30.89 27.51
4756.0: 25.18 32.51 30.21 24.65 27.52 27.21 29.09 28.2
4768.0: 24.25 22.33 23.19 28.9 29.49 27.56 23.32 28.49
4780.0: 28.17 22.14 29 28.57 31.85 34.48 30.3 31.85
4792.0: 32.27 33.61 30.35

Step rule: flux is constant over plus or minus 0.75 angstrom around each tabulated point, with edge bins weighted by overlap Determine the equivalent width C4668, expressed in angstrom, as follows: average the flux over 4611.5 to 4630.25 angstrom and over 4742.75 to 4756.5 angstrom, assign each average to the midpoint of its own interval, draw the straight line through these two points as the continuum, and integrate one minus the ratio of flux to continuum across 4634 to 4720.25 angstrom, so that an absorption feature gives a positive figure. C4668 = 8.6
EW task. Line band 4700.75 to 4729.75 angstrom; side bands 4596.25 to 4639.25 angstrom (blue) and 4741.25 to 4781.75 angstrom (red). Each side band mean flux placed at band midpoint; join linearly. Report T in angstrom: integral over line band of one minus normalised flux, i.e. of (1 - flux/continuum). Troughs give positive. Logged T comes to 0.5 angstrom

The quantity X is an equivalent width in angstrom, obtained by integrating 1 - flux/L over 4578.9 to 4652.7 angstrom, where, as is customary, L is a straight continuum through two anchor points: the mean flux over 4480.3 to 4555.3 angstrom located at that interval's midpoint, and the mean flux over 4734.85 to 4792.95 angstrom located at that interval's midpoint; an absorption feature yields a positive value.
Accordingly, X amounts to 0.6 angstrom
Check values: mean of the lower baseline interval 26.2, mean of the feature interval 26.6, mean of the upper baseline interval 27.8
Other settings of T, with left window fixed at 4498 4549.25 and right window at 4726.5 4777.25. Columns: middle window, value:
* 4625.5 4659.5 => 0.7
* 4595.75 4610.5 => 1.2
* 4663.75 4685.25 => 0.8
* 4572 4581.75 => -0.6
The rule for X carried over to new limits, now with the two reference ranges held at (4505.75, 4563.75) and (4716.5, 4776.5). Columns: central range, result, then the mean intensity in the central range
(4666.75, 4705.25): 2.4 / 25.7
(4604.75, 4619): -0.2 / 27.5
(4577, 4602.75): 1.6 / 25.4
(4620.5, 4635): -1.2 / 29.4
